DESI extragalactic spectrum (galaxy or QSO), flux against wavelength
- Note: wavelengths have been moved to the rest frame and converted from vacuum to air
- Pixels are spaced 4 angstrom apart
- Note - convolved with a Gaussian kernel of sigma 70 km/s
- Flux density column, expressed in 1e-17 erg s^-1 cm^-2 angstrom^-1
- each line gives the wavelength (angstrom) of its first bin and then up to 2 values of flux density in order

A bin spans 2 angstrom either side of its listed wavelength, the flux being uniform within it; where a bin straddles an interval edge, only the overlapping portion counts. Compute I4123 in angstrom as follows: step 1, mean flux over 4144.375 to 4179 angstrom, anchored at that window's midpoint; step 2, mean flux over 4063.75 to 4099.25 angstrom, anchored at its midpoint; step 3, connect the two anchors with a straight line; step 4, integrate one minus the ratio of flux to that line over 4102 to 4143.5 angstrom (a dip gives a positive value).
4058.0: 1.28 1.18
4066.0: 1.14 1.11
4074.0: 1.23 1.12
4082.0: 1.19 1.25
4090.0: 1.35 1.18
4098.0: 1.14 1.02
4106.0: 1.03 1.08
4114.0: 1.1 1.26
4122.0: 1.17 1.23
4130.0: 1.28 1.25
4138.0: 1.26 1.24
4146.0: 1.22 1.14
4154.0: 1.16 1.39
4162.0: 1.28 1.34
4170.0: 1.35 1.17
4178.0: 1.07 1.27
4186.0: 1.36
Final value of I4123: 1.2 angstrom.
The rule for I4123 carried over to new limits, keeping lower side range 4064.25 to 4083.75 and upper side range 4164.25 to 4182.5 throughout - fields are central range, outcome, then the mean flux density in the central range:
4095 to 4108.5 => 1.2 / 1.07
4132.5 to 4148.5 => -0.4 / 1.24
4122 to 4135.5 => -0.5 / 1.24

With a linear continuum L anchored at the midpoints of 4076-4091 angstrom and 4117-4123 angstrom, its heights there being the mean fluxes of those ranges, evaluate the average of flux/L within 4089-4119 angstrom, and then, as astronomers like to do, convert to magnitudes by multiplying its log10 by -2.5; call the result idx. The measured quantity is 0.08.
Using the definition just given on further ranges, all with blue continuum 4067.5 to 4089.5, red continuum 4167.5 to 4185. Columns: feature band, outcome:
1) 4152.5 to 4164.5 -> -0.055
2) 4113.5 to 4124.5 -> 0.015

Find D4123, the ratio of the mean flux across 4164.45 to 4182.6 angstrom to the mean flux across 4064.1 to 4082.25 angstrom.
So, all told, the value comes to 1.1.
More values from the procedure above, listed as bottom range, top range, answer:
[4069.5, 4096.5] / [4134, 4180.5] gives 1.03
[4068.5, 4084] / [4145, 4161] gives 1.06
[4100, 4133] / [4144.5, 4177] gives 1.09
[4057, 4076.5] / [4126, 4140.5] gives 1.06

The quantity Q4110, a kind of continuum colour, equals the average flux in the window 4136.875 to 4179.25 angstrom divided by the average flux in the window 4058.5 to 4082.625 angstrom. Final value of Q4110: 1.06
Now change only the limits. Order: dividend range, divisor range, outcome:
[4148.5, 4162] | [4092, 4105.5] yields 1.12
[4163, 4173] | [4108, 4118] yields 1.18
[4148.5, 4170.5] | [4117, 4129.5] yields 1.04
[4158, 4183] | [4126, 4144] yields 1.00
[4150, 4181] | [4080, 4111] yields 1.08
